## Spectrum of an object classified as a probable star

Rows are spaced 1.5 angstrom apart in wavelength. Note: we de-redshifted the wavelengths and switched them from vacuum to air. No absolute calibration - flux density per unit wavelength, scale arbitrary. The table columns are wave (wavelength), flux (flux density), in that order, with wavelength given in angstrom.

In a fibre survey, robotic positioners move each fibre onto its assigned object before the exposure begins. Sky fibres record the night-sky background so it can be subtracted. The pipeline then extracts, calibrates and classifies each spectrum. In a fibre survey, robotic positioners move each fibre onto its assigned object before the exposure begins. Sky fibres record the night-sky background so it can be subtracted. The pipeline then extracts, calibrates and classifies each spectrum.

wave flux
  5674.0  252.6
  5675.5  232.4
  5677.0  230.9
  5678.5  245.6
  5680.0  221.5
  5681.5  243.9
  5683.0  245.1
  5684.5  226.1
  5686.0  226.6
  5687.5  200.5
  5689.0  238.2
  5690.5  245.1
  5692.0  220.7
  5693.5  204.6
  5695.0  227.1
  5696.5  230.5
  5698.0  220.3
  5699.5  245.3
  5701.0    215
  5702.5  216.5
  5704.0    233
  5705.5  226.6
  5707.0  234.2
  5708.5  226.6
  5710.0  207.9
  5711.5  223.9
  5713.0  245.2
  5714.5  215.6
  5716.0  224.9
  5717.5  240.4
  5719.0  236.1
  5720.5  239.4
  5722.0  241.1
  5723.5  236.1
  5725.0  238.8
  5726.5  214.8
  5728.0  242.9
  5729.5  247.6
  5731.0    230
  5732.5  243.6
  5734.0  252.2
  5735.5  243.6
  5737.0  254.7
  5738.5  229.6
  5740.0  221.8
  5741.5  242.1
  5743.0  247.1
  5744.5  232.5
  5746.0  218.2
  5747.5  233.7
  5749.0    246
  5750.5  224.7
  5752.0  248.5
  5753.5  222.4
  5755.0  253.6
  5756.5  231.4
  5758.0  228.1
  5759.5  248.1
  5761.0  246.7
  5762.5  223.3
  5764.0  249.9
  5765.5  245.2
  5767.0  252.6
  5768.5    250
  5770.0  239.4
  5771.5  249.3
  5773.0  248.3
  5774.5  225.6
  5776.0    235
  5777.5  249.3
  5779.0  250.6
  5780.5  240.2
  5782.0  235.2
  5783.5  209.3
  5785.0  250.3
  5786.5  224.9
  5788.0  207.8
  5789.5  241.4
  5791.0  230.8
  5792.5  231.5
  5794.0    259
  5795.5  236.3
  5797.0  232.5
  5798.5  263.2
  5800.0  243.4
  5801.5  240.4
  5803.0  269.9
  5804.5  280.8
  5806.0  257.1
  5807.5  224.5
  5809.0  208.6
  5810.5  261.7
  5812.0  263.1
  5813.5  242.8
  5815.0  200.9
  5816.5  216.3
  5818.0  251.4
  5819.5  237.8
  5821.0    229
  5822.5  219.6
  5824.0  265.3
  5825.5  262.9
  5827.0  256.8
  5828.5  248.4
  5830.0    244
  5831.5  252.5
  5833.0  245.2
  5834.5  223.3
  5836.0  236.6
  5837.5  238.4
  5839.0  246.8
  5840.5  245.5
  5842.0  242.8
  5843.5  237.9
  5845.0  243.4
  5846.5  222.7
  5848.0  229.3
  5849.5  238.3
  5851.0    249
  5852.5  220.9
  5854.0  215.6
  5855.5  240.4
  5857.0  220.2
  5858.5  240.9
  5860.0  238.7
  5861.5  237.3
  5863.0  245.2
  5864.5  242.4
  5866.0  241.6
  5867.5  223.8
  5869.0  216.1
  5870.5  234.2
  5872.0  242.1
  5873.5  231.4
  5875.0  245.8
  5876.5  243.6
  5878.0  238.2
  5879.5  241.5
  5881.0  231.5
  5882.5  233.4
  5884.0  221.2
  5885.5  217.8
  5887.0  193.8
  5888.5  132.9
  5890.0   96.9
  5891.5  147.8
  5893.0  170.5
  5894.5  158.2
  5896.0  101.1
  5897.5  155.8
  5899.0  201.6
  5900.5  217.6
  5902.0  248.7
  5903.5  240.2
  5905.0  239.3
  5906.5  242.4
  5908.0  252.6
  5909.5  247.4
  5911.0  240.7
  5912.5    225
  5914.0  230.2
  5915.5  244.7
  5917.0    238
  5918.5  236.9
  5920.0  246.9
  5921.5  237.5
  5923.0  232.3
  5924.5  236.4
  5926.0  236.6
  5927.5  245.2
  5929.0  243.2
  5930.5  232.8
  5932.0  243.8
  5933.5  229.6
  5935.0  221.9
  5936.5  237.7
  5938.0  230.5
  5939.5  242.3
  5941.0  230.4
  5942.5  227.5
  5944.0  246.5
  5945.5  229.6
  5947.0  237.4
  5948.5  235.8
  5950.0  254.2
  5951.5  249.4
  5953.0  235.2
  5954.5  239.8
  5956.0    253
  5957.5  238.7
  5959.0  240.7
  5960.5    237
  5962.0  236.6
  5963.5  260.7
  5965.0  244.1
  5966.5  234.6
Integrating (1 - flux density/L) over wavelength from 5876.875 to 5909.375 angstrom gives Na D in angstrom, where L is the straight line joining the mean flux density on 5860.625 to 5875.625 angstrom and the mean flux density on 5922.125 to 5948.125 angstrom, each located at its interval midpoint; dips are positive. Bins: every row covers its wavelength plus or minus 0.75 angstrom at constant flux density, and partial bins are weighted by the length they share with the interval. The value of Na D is 4.8 angstrom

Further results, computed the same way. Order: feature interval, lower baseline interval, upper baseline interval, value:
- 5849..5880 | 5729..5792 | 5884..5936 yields -1.9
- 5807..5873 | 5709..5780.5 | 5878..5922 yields -4.9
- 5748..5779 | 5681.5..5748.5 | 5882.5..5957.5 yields -1.6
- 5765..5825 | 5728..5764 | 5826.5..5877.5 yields -0.7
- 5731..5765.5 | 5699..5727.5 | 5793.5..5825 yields -0.6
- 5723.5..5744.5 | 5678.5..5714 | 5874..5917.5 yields -1.4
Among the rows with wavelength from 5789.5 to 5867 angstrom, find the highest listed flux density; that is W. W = 280.8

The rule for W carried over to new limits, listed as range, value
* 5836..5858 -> 249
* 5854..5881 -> 245.8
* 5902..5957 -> 254.2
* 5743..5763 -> 253.6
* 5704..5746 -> 254.7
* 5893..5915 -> 252.6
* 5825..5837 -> 262.9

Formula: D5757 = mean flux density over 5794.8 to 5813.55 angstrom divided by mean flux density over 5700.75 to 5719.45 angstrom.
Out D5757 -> 1.09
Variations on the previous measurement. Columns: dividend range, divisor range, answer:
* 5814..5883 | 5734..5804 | 0.99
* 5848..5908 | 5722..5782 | 0.90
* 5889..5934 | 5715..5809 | 0.91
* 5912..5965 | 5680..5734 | 1.04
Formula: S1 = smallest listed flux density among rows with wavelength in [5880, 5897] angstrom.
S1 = 96.9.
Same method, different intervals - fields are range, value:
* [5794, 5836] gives 200.9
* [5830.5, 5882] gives 215.6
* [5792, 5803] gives 231.5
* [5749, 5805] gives 207.8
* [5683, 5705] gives 200.5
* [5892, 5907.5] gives 101.1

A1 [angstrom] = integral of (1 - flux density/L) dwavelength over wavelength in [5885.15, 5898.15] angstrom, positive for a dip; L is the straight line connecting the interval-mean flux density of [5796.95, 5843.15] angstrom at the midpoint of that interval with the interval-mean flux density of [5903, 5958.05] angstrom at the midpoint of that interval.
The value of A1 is 4.9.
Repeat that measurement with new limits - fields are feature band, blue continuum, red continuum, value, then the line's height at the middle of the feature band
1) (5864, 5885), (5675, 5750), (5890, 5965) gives -0.5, 229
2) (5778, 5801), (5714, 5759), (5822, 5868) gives 0.1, 238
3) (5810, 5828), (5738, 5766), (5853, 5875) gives -0.6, 235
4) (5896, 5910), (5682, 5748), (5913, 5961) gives 1.0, 237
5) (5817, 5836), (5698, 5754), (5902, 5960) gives -0.6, 236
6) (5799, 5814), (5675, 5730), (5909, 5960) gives -1.0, 234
